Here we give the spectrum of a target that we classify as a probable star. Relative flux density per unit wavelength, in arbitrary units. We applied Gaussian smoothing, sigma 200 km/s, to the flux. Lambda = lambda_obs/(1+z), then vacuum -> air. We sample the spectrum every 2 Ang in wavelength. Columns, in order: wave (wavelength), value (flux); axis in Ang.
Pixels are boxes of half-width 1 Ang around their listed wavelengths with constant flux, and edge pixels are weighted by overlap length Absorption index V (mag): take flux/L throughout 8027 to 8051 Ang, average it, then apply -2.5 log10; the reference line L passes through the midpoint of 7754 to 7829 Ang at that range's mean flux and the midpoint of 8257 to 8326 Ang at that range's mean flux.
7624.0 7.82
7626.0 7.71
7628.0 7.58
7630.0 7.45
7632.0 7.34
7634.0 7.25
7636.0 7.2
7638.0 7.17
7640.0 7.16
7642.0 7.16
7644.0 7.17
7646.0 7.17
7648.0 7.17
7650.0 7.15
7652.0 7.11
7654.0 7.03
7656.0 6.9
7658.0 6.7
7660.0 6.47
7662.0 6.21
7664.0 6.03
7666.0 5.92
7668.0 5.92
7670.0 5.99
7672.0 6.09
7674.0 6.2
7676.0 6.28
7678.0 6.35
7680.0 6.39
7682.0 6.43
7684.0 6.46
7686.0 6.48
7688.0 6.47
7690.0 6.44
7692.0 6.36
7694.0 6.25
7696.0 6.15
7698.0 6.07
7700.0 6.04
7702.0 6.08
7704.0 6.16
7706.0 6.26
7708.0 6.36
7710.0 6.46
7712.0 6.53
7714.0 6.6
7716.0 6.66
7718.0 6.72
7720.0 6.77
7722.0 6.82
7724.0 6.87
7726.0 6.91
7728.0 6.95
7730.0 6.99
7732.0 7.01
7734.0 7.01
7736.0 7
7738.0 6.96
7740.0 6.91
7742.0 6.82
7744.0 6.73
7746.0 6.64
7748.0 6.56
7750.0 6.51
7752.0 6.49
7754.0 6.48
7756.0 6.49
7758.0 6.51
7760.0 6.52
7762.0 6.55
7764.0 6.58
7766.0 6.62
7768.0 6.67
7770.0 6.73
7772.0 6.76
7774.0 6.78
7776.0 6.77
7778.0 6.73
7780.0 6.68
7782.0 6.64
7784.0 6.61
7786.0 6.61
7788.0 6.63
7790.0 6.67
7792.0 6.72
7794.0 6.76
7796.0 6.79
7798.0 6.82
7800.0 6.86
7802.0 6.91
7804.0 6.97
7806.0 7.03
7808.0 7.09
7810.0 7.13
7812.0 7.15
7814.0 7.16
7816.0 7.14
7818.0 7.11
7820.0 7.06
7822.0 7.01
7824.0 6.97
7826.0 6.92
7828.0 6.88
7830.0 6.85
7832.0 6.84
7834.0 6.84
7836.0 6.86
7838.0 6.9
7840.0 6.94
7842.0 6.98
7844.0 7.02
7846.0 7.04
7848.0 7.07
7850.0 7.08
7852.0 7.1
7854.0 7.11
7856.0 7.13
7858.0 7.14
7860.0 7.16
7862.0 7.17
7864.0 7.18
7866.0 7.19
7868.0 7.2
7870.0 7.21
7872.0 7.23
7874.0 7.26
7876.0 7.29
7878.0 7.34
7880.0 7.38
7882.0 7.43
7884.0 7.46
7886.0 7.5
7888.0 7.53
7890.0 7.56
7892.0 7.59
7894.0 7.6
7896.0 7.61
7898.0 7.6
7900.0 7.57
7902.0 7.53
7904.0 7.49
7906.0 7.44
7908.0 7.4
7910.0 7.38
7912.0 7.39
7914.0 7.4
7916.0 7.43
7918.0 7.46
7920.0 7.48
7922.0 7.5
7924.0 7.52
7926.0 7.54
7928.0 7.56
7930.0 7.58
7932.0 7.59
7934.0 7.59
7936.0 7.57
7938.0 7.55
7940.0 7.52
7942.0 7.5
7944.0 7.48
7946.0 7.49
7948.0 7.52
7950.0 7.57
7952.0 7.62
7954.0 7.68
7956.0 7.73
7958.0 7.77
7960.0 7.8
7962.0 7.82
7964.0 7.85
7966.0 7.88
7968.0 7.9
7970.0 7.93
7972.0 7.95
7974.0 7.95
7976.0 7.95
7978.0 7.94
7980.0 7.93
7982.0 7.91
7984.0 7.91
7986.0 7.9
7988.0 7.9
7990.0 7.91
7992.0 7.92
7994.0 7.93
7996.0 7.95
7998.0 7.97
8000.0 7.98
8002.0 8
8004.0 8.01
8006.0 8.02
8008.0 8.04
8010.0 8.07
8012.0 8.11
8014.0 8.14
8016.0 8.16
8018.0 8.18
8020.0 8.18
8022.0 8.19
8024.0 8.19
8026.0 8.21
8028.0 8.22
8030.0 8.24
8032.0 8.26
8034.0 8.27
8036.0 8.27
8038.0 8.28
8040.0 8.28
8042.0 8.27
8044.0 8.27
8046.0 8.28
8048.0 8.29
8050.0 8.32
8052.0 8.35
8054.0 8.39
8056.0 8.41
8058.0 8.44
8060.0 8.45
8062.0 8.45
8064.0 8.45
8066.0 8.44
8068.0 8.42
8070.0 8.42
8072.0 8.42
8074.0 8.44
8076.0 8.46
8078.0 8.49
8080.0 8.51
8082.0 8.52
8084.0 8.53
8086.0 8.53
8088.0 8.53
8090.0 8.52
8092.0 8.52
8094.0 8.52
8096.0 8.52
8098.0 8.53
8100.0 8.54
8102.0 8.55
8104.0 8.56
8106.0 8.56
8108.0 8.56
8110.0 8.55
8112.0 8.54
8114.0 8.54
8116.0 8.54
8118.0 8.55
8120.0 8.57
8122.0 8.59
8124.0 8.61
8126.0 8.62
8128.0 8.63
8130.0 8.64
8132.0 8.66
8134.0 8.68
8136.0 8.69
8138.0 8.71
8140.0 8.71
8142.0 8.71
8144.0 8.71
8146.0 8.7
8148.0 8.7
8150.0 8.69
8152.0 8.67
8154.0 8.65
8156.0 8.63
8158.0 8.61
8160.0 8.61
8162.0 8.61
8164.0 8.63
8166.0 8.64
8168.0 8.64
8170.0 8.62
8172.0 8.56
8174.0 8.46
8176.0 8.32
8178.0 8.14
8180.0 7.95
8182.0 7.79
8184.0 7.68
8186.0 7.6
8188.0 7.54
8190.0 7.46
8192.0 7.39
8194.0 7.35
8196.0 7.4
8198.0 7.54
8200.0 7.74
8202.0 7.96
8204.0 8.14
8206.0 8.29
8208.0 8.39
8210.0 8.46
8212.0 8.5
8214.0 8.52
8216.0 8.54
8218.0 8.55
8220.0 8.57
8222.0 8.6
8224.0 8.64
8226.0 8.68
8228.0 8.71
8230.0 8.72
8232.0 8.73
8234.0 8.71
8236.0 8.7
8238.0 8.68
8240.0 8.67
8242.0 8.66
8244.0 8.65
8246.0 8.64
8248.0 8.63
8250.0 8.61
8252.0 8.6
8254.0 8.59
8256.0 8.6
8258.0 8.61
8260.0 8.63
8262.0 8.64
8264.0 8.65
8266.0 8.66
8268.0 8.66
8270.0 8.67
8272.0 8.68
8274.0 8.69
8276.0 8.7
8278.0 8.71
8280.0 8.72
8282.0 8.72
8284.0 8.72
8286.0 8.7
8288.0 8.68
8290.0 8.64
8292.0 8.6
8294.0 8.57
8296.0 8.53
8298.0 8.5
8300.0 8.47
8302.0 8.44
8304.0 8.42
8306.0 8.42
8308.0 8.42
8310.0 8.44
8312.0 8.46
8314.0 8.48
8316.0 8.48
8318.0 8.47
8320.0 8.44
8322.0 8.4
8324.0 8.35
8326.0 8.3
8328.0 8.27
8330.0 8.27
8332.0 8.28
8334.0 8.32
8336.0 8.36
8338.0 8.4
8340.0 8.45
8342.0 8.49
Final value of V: -0.081 mag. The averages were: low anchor 6.81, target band 8.27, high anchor 8.57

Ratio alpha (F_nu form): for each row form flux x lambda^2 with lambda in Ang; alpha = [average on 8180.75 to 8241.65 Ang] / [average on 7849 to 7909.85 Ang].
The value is 1.21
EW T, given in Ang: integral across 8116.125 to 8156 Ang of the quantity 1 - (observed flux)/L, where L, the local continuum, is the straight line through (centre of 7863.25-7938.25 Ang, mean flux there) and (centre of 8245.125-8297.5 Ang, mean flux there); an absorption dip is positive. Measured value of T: -2.2 Ang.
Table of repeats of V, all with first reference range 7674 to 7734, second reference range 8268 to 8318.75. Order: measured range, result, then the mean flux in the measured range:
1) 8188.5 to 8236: 0.006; 8.25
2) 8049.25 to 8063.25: -0.089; 8.4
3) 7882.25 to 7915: -0.047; 7.5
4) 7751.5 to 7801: 0.015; 6.66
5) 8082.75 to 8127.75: -0.084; 8.55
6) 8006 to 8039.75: -0.077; 8.19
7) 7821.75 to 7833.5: 0.005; 6.9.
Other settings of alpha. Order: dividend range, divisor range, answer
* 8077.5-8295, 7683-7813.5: 1.42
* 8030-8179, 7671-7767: 1.43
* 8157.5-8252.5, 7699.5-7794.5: 1.40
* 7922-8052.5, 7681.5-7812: 1.27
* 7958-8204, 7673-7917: 1.29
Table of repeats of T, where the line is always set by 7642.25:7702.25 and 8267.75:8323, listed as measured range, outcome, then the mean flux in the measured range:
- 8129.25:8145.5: -1.3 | 8.69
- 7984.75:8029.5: -2.7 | 8.05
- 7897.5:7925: -0.8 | 7.47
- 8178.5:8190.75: 0.7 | 7.69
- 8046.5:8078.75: -2.6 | 8.41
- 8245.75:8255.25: -0.2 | 8.61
